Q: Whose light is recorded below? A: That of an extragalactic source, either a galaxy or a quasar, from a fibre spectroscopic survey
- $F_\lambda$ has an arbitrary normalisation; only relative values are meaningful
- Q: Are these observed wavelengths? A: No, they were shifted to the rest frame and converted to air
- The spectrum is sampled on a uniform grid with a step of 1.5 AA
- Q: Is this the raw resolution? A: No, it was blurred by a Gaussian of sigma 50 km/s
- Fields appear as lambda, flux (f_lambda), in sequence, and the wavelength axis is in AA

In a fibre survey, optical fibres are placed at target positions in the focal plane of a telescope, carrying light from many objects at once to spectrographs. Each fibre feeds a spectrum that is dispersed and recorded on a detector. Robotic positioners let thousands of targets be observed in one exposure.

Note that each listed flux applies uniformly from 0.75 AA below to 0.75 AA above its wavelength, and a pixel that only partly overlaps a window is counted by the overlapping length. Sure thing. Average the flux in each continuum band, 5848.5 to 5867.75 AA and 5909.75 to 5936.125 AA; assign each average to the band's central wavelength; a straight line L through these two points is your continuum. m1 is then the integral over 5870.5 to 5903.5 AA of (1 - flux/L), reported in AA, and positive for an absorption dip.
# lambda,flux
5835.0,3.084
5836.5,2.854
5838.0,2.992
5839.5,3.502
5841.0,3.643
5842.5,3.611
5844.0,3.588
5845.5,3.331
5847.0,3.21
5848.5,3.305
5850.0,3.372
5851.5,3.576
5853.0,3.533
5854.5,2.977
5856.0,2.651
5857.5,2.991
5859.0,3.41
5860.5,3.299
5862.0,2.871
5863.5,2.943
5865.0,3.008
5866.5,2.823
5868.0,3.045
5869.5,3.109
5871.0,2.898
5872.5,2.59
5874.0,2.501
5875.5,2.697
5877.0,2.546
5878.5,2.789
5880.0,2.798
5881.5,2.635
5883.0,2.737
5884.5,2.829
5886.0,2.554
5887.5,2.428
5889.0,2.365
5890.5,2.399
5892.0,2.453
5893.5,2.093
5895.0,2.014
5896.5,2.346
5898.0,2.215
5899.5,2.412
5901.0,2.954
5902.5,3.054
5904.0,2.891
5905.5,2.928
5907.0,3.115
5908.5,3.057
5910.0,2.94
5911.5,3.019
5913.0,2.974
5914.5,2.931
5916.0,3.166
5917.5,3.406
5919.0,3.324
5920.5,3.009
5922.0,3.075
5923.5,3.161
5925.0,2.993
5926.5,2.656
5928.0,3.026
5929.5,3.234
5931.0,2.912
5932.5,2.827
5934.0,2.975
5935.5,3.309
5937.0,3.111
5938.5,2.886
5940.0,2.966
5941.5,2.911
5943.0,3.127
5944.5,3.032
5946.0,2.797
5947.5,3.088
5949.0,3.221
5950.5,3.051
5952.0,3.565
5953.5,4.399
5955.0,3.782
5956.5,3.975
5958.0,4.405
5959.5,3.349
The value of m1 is 5.7 AA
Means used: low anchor 3.13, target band 2.56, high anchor 3.05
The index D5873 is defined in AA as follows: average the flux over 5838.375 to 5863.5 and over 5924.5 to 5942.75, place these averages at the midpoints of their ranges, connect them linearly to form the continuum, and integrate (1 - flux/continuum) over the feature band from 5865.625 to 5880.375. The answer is 2.0 AA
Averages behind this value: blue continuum 3.29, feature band 2.78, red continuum 2.99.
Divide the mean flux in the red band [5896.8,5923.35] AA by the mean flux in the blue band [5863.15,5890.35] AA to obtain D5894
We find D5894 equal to 1.09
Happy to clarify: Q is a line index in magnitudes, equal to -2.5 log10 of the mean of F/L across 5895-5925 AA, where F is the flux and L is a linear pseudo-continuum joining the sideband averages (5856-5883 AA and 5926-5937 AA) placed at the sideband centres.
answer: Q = 0.01 mag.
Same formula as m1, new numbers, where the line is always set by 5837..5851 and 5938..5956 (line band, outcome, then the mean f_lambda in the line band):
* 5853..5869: 1.6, 3.03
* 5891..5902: 3.1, 2.37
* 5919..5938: 1.4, 3.03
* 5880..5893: 3.0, 2.56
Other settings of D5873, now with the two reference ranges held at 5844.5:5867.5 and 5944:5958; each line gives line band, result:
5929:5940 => 1.3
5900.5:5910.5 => 1.0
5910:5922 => 0.9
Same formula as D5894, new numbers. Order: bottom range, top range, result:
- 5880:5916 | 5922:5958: 1.19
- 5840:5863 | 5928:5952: 0.93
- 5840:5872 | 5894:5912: 0.85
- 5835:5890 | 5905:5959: 1.06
